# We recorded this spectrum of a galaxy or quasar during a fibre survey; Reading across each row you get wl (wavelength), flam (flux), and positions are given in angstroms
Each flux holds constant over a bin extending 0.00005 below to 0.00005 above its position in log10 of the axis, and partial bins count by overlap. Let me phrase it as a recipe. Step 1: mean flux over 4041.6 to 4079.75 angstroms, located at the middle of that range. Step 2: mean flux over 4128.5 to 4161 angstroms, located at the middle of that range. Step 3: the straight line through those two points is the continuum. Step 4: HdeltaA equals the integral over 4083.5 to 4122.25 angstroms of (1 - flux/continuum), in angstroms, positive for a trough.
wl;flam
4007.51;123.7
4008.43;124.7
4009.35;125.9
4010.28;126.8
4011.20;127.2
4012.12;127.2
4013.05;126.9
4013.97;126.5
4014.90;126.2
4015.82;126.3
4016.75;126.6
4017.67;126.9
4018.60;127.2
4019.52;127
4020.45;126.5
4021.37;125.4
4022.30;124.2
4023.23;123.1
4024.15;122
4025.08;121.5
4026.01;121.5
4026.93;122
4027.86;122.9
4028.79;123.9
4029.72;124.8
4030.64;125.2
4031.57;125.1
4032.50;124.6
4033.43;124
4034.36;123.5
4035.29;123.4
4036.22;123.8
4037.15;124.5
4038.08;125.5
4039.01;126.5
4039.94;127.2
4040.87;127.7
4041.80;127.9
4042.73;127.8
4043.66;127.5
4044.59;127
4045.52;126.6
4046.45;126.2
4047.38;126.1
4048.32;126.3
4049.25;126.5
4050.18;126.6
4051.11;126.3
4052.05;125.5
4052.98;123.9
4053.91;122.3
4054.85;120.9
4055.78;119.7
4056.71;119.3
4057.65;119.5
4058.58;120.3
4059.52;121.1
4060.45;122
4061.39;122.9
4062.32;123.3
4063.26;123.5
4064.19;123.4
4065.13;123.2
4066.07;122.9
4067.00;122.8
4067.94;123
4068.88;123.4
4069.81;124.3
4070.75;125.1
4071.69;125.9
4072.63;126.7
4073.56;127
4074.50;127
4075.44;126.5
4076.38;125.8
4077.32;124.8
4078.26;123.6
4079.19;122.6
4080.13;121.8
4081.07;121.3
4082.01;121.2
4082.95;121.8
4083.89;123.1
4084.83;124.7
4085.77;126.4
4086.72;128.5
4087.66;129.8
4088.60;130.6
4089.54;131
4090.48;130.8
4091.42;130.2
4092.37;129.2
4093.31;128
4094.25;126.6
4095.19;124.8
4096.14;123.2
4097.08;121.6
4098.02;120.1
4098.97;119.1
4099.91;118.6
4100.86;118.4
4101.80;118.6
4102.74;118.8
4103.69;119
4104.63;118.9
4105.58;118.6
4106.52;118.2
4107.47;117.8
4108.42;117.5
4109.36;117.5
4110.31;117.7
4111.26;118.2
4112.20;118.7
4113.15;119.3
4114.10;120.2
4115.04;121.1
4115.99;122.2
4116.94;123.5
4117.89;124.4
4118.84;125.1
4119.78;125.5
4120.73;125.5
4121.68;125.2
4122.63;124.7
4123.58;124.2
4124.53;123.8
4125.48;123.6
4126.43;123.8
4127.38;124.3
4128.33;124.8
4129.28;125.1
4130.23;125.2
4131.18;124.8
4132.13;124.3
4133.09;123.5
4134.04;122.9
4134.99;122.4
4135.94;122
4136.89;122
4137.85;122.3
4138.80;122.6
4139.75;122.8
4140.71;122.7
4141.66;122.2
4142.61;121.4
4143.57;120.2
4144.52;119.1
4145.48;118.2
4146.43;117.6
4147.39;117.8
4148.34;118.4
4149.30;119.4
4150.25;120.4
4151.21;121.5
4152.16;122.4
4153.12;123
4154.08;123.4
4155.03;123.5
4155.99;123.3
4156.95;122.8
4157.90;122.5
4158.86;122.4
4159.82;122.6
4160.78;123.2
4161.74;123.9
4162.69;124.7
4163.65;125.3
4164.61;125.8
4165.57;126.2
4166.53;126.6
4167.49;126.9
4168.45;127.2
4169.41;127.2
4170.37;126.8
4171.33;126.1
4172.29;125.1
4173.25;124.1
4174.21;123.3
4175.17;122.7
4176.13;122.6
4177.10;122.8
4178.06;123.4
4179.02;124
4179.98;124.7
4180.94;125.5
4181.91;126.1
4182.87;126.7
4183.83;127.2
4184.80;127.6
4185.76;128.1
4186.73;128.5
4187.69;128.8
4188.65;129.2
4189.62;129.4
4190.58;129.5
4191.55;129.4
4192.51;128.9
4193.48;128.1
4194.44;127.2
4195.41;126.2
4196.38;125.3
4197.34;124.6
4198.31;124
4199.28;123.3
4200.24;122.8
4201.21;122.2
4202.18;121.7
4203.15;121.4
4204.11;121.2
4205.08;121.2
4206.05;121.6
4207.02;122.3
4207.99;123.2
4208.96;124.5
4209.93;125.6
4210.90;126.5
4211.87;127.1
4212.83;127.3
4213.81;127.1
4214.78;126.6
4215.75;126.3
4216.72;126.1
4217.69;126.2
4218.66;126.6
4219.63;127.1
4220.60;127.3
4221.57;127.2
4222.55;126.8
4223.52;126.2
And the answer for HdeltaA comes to 0.1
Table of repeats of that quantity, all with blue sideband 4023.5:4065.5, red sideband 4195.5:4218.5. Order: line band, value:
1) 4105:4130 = 0.45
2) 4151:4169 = 0.02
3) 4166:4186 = -0.18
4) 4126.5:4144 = 0.16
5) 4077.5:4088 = 0.01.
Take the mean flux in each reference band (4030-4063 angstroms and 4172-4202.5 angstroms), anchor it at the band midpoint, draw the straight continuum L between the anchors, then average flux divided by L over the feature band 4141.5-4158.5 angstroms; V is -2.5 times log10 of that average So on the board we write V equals 0.04 mag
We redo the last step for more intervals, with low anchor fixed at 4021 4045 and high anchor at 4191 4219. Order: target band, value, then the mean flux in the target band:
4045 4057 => 0.002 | 124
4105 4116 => 0.054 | 119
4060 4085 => 0.008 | 124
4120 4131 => 0.002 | 125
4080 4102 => 0.001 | 125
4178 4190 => -0.018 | 127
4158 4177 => 0.001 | 125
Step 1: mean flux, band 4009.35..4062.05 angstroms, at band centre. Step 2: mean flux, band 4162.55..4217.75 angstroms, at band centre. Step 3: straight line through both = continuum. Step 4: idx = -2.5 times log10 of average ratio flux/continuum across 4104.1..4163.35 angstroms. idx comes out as 0.03 mag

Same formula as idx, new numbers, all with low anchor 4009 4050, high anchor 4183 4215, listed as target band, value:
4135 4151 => 0.044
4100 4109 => 0.063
